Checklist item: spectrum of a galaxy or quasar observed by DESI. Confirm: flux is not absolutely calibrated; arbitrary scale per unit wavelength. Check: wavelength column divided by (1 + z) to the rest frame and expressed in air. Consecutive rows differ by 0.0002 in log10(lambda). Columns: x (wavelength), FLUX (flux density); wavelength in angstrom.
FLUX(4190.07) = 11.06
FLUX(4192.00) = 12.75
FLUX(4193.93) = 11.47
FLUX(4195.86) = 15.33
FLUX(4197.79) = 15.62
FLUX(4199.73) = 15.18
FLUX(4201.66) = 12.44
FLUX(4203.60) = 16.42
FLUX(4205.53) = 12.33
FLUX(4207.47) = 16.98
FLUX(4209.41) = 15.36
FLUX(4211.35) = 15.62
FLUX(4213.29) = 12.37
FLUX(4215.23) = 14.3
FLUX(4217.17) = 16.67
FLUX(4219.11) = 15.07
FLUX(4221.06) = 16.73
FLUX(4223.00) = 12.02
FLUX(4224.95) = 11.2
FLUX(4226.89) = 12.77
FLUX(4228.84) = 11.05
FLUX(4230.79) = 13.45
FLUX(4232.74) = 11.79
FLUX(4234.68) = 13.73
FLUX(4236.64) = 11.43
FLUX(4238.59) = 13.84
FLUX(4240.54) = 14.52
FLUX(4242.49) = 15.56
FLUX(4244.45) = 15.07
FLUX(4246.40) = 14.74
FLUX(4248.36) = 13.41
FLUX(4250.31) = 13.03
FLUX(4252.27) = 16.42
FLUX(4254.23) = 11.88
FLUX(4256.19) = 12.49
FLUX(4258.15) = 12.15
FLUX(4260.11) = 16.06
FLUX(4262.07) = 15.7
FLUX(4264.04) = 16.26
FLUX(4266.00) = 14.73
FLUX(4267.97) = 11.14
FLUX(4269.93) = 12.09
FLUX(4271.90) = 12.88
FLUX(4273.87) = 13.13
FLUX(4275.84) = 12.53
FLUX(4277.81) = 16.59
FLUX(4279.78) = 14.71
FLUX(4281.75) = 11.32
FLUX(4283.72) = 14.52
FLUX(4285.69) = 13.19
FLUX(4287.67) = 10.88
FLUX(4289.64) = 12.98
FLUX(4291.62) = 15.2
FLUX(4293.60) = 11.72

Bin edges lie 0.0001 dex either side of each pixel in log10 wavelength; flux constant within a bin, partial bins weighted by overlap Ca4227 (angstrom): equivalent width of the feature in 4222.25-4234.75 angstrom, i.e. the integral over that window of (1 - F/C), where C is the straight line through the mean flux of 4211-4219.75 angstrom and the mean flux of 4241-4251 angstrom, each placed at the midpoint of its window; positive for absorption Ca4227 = 2.1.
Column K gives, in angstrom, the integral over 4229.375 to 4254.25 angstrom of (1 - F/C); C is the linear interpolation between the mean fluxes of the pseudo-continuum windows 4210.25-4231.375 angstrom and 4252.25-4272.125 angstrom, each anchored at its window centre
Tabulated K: -0.1 angstrom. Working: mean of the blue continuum 13.8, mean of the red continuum 13.7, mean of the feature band 13.8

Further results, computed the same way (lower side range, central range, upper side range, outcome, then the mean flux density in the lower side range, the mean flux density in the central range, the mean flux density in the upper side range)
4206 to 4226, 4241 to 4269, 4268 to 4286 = -0.8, 14.6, 14.2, 13.3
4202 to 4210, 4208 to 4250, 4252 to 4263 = 2.0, 15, 13.9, 14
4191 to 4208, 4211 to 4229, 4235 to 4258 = 0.2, 14.2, 13.8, 13.8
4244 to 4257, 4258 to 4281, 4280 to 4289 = -1.5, 13.8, 14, 12.7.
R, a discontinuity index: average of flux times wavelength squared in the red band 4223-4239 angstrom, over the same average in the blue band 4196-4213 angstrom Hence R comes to 0.8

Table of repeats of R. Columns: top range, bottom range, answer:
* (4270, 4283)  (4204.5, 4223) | 0.93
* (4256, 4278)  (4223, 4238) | 1.14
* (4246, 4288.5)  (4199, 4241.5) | 1.00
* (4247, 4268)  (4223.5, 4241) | 1.13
